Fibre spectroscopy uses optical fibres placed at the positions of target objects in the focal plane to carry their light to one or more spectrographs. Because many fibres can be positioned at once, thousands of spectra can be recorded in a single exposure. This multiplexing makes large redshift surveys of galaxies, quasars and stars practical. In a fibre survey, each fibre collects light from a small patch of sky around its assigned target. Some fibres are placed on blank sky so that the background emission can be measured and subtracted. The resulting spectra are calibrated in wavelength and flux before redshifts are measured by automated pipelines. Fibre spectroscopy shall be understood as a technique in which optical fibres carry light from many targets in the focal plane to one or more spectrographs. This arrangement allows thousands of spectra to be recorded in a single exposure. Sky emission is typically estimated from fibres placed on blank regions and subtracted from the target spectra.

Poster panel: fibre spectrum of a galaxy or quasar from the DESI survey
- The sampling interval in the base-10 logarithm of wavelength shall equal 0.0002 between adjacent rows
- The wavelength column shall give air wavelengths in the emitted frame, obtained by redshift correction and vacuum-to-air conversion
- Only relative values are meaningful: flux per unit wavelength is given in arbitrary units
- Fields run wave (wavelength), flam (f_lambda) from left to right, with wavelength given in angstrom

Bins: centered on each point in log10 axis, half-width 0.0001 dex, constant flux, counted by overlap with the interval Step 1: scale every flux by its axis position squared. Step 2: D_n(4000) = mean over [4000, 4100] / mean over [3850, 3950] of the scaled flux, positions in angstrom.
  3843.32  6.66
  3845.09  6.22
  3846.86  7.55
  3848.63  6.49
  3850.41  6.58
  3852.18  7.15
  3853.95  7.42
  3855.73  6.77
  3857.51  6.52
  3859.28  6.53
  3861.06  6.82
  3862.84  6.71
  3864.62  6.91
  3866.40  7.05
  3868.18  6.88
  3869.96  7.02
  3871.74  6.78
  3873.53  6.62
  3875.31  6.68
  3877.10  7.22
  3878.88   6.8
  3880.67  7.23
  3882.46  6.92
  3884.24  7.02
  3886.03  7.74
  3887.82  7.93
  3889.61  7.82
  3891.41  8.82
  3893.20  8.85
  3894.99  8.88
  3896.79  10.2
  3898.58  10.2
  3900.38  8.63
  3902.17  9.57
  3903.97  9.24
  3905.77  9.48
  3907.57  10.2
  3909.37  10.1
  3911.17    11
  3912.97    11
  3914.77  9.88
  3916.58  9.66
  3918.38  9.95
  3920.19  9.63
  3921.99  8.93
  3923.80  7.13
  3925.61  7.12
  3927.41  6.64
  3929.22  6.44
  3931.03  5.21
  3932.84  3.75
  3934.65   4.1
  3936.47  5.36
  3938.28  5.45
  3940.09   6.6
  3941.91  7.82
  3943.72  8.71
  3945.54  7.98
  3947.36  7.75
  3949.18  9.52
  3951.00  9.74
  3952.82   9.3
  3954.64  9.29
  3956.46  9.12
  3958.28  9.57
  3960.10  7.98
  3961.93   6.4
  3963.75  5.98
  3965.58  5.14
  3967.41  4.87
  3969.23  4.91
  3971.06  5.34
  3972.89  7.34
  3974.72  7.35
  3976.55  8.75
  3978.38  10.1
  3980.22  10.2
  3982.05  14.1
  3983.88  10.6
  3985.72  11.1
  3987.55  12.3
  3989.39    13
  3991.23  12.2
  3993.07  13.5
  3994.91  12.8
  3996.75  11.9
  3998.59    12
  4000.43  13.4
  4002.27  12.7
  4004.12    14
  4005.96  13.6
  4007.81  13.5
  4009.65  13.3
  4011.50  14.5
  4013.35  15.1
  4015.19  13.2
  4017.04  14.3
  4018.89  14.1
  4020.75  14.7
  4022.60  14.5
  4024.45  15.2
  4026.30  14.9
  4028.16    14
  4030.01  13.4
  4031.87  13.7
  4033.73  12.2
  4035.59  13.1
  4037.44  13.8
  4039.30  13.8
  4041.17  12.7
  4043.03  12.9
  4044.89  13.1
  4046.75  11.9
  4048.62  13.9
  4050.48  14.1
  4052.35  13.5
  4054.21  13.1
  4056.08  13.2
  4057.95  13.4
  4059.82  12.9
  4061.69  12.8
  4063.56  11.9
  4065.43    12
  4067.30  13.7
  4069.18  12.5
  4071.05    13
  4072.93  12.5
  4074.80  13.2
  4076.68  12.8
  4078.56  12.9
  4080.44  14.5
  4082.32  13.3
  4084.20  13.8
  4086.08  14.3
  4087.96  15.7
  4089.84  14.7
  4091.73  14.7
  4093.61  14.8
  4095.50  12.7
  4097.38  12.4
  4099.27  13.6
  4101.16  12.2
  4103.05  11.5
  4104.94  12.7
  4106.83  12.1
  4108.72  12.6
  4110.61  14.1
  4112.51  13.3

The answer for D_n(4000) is 1.88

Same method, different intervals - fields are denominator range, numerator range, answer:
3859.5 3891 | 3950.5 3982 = 1.16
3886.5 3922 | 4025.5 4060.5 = 1.51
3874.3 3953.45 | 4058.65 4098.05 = 1.79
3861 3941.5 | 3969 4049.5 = 1.69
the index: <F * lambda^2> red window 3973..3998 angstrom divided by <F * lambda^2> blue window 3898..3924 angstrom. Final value 1.2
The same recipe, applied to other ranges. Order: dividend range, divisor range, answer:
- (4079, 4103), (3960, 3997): 1.56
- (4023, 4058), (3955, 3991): 1.60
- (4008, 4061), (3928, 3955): 2.02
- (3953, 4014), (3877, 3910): 1.28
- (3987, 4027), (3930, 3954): 1.99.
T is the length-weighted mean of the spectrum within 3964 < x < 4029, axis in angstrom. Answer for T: 11.7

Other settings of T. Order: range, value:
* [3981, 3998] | 12.4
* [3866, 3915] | 8.42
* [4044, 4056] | 13.3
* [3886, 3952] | 8.3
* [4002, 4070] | 13.5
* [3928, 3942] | 5.48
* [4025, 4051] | 13.4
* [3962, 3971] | 5.35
